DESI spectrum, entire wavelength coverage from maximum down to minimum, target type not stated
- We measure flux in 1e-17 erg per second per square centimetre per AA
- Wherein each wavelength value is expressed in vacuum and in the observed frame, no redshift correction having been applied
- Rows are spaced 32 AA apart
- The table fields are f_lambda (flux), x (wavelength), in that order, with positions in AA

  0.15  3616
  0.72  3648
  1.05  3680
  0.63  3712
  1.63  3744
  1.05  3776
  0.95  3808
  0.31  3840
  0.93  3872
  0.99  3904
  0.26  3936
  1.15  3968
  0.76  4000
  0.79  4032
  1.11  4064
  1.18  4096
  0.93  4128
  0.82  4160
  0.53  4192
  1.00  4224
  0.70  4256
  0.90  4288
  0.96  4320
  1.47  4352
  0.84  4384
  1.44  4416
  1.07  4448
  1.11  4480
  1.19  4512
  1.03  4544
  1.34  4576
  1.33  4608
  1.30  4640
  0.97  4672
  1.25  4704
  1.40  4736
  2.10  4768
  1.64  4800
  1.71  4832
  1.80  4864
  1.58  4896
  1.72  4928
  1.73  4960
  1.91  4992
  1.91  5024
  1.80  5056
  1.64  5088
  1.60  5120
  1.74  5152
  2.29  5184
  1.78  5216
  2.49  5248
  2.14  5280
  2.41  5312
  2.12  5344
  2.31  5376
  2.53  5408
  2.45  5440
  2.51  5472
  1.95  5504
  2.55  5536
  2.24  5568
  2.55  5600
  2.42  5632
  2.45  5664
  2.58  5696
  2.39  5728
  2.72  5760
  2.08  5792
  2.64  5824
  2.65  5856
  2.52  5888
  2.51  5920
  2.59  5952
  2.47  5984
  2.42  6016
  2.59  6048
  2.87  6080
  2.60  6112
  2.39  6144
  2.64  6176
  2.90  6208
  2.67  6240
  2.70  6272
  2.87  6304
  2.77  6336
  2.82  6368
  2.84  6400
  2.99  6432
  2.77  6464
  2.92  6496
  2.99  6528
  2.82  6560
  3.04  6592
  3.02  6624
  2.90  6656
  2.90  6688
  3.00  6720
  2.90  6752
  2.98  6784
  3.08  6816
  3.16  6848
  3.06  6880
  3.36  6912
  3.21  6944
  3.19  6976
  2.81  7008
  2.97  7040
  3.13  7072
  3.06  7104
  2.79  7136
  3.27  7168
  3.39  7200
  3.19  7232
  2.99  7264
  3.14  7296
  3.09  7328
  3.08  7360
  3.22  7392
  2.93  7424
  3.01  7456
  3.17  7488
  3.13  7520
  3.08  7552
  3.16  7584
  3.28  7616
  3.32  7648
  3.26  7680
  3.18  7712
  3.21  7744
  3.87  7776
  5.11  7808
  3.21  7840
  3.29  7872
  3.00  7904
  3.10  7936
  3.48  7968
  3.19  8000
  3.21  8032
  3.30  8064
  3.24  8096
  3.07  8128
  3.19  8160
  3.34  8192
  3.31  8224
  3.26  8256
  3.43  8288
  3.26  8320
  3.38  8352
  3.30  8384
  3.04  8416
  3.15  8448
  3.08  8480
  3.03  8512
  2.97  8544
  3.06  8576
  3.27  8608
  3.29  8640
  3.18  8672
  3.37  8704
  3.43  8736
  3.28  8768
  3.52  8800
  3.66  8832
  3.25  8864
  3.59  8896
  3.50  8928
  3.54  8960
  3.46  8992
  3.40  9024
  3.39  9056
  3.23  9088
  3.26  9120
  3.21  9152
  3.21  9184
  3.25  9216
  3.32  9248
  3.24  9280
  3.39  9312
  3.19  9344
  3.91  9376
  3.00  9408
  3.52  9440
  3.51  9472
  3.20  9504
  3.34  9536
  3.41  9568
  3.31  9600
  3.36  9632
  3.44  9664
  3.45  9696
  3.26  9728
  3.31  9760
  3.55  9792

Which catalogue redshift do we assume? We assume 0.19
